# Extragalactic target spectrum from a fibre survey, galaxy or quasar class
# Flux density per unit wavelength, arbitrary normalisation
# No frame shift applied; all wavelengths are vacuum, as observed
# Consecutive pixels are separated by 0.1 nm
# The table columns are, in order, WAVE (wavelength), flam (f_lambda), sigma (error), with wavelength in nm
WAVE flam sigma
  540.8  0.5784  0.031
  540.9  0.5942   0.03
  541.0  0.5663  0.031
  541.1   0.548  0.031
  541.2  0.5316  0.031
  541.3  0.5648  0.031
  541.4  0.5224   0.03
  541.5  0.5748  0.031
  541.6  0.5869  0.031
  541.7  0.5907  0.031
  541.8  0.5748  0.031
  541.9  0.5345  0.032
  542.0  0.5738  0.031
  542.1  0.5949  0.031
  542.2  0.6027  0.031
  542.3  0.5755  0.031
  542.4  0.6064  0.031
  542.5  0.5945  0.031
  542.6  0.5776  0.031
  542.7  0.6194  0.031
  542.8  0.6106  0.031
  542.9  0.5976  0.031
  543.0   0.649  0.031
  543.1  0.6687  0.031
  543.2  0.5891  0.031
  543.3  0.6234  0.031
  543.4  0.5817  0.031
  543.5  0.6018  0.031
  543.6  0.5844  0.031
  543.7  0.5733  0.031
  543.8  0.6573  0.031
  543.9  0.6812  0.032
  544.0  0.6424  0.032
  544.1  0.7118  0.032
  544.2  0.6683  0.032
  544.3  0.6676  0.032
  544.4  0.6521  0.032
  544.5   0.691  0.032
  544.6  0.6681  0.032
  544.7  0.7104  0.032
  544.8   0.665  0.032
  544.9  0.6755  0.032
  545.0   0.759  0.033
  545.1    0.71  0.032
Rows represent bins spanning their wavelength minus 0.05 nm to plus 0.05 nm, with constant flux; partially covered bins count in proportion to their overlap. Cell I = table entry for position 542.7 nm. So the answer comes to 0.6194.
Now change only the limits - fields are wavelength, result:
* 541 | 0.5663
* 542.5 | 0.5945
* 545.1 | 0.71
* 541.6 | 0.5869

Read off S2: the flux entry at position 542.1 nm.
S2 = 0.5949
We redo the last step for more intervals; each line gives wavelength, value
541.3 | 0.5648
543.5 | 0.6018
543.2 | 0.5891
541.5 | 0.5748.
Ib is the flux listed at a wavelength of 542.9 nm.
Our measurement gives 0.5976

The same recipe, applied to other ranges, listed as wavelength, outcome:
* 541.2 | 0.5316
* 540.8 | 0.5784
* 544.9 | 0.6755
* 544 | 0.6424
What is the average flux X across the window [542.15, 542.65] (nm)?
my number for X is 0.591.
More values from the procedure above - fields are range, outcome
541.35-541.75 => 0.569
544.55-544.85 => 0.681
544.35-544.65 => 0.67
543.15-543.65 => 0.596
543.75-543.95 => 0.669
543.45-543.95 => 0.62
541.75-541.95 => 0.555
